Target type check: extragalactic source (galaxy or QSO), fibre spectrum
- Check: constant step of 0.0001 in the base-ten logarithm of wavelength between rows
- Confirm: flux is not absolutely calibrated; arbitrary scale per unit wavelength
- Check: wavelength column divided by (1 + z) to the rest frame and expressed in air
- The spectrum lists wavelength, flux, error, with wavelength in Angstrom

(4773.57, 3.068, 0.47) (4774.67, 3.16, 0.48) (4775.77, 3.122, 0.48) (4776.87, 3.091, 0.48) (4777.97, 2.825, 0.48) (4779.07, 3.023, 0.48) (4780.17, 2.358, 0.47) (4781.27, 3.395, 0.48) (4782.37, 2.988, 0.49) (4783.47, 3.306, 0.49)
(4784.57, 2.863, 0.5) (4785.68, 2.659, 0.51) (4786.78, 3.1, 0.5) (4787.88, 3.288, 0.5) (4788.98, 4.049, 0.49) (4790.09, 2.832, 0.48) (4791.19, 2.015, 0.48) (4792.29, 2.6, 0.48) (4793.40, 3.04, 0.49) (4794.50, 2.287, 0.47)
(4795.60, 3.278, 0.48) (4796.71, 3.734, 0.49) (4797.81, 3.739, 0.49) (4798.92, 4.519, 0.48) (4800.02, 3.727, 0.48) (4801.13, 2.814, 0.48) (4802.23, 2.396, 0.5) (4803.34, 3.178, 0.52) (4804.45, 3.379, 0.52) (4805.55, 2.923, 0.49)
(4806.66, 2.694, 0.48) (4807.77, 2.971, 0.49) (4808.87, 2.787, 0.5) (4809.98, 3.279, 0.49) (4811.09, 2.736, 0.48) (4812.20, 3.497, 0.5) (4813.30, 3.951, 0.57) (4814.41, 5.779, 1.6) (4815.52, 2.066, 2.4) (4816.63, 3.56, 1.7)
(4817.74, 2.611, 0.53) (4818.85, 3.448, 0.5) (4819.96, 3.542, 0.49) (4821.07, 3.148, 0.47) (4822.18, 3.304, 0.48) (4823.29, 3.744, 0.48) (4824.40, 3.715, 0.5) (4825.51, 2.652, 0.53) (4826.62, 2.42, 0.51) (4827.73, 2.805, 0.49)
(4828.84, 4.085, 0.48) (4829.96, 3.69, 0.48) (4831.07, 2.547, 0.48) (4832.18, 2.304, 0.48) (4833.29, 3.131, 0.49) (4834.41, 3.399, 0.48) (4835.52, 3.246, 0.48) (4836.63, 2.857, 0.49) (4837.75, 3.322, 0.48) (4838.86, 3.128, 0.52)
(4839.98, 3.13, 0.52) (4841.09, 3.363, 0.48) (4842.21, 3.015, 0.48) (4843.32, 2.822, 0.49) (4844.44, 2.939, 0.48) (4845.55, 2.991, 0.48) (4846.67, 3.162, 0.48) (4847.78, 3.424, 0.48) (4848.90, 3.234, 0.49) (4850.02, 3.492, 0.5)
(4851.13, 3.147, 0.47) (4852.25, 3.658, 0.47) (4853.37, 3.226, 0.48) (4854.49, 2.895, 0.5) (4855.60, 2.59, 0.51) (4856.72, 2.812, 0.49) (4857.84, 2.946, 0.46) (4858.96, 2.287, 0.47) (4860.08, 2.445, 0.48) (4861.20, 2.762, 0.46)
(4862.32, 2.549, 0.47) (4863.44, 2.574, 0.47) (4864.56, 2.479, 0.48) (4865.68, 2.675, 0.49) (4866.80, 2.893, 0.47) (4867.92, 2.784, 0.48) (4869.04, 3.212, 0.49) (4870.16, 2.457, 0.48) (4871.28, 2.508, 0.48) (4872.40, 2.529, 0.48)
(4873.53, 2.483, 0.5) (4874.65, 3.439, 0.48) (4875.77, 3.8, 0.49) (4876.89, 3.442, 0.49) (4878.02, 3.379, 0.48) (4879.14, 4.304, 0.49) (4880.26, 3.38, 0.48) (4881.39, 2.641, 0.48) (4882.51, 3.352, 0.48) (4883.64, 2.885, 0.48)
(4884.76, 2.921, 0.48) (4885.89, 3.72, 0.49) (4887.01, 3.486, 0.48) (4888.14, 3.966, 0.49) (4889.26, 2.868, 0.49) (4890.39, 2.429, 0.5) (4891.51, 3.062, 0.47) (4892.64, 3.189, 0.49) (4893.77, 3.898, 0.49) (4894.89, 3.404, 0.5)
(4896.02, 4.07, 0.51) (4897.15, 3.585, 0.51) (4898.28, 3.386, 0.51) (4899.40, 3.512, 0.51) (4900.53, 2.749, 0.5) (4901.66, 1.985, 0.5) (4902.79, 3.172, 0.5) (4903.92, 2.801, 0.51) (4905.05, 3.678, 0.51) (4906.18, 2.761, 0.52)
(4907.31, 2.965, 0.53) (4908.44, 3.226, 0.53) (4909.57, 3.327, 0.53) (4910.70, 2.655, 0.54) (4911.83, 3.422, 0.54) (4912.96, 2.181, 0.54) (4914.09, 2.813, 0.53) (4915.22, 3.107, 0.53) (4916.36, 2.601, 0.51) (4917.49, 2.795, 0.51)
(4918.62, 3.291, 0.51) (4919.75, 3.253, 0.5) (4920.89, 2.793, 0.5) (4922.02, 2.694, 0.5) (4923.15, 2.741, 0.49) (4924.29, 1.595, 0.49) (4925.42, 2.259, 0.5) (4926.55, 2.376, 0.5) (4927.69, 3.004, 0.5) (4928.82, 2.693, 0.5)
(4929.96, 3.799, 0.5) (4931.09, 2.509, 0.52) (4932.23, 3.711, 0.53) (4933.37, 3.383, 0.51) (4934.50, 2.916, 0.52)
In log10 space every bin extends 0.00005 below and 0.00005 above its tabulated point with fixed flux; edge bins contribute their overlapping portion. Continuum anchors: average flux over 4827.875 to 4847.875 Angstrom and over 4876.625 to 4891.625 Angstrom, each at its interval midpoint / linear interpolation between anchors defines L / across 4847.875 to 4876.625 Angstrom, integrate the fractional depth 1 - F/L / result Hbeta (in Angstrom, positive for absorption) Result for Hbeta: 2.8 Angstrom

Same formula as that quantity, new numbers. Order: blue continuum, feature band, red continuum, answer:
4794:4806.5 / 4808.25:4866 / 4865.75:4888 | 1.8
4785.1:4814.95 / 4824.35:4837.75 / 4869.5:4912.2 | 0.6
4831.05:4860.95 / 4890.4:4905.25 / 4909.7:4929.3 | -2.1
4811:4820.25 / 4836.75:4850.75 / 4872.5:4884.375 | 1.0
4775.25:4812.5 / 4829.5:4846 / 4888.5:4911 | 0.3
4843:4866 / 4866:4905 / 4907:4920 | -3.1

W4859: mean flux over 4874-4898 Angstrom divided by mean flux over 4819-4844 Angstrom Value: 1.07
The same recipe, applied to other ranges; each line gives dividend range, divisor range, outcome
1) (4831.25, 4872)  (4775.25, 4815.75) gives 0.93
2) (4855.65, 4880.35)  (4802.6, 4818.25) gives 0.90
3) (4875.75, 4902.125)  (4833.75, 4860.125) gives 1.07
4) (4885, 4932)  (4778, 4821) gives 0.96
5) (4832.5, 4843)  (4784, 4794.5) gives 1.08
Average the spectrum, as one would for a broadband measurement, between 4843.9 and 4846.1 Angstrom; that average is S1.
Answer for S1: 2.97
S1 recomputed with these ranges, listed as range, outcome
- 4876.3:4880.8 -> 3.63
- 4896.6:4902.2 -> 3.05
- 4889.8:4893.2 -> 2.89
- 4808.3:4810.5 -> 3.03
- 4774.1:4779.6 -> 3.04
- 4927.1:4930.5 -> 3.15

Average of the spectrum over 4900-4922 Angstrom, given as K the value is 2.92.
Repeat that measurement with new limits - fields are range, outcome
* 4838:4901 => 3.1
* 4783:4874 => 3.07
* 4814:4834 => 3.23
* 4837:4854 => 3.2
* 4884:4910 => 3.22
